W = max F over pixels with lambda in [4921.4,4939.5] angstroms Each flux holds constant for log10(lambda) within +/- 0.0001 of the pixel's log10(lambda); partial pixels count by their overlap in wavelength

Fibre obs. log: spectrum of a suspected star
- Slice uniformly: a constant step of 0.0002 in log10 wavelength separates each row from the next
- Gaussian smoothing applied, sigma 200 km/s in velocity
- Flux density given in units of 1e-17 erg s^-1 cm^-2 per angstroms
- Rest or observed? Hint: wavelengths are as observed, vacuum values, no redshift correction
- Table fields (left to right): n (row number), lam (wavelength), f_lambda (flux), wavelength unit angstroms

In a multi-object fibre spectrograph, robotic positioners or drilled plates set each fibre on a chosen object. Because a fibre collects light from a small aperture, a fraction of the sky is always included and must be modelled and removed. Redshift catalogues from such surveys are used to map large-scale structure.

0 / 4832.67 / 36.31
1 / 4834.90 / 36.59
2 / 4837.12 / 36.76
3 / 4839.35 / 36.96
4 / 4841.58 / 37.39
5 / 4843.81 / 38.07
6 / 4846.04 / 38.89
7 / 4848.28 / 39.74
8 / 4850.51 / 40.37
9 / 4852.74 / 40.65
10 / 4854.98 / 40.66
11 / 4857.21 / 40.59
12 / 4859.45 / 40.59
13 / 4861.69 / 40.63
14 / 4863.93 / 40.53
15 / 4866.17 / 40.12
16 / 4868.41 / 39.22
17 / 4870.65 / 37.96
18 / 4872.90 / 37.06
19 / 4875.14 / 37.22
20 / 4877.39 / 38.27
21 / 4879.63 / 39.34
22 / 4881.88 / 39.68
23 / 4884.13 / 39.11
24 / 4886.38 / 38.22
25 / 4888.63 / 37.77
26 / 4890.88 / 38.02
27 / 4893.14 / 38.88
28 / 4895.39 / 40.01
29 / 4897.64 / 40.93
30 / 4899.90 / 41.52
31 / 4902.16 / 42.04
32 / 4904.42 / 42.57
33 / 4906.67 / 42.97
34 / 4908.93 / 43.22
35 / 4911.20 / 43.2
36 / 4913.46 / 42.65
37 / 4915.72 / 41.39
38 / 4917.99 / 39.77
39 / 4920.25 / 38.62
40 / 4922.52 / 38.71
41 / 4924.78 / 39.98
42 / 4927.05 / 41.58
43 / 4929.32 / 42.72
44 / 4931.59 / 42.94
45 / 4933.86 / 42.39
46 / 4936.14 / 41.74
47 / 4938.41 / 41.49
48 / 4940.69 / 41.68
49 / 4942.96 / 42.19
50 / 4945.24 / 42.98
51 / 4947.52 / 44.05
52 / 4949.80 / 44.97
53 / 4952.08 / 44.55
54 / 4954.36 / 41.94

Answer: 42.94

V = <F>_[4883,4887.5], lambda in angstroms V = 38.7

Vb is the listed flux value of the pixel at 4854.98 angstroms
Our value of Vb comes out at 40.66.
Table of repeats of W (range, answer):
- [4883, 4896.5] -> 40.01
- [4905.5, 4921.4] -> 43.22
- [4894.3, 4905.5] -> 42.57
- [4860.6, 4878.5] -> 40.63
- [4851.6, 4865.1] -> 40.66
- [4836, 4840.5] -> 36.96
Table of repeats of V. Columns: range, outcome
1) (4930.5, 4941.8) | 42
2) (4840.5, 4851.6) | 38.9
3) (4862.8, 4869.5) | 40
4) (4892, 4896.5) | 39.4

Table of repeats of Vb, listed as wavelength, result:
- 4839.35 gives 36.96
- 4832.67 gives 36.31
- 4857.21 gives 40.59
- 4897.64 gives 40.93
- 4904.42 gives 42.57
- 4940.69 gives 41.68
